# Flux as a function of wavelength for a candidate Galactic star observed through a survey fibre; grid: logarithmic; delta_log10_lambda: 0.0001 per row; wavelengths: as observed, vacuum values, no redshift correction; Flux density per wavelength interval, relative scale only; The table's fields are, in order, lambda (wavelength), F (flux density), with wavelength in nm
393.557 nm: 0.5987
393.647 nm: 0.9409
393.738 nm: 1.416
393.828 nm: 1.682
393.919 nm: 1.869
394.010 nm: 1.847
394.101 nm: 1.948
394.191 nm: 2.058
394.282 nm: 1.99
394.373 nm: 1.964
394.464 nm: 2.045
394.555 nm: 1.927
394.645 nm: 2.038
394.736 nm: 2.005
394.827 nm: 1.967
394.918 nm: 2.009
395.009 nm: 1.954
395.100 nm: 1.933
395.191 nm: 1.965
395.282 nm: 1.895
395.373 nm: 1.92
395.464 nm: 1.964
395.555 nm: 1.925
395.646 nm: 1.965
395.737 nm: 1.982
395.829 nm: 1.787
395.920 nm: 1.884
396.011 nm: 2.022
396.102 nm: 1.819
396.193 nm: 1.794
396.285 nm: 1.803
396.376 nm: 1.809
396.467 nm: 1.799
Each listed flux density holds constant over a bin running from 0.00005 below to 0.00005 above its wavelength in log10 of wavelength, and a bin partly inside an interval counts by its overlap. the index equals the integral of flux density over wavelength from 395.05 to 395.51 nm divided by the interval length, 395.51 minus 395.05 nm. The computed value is 1.94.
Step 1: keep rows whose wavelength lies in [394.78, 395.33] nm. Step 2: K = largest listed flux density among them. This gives 2.009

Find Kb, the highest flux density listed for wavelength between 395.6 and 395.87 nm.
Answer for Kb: 1.982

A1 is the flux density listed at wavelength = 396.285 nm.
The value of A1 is 1.803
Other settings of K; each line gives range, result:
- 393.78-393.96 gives 1.869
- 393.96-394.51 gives 2.058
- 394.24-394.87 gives 2.045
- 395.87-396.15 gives 2.022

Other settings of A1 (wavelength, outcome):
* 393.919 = 1.869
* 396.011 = 2.022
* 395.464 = 1.964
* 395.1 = 1.933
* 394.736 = 2.005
